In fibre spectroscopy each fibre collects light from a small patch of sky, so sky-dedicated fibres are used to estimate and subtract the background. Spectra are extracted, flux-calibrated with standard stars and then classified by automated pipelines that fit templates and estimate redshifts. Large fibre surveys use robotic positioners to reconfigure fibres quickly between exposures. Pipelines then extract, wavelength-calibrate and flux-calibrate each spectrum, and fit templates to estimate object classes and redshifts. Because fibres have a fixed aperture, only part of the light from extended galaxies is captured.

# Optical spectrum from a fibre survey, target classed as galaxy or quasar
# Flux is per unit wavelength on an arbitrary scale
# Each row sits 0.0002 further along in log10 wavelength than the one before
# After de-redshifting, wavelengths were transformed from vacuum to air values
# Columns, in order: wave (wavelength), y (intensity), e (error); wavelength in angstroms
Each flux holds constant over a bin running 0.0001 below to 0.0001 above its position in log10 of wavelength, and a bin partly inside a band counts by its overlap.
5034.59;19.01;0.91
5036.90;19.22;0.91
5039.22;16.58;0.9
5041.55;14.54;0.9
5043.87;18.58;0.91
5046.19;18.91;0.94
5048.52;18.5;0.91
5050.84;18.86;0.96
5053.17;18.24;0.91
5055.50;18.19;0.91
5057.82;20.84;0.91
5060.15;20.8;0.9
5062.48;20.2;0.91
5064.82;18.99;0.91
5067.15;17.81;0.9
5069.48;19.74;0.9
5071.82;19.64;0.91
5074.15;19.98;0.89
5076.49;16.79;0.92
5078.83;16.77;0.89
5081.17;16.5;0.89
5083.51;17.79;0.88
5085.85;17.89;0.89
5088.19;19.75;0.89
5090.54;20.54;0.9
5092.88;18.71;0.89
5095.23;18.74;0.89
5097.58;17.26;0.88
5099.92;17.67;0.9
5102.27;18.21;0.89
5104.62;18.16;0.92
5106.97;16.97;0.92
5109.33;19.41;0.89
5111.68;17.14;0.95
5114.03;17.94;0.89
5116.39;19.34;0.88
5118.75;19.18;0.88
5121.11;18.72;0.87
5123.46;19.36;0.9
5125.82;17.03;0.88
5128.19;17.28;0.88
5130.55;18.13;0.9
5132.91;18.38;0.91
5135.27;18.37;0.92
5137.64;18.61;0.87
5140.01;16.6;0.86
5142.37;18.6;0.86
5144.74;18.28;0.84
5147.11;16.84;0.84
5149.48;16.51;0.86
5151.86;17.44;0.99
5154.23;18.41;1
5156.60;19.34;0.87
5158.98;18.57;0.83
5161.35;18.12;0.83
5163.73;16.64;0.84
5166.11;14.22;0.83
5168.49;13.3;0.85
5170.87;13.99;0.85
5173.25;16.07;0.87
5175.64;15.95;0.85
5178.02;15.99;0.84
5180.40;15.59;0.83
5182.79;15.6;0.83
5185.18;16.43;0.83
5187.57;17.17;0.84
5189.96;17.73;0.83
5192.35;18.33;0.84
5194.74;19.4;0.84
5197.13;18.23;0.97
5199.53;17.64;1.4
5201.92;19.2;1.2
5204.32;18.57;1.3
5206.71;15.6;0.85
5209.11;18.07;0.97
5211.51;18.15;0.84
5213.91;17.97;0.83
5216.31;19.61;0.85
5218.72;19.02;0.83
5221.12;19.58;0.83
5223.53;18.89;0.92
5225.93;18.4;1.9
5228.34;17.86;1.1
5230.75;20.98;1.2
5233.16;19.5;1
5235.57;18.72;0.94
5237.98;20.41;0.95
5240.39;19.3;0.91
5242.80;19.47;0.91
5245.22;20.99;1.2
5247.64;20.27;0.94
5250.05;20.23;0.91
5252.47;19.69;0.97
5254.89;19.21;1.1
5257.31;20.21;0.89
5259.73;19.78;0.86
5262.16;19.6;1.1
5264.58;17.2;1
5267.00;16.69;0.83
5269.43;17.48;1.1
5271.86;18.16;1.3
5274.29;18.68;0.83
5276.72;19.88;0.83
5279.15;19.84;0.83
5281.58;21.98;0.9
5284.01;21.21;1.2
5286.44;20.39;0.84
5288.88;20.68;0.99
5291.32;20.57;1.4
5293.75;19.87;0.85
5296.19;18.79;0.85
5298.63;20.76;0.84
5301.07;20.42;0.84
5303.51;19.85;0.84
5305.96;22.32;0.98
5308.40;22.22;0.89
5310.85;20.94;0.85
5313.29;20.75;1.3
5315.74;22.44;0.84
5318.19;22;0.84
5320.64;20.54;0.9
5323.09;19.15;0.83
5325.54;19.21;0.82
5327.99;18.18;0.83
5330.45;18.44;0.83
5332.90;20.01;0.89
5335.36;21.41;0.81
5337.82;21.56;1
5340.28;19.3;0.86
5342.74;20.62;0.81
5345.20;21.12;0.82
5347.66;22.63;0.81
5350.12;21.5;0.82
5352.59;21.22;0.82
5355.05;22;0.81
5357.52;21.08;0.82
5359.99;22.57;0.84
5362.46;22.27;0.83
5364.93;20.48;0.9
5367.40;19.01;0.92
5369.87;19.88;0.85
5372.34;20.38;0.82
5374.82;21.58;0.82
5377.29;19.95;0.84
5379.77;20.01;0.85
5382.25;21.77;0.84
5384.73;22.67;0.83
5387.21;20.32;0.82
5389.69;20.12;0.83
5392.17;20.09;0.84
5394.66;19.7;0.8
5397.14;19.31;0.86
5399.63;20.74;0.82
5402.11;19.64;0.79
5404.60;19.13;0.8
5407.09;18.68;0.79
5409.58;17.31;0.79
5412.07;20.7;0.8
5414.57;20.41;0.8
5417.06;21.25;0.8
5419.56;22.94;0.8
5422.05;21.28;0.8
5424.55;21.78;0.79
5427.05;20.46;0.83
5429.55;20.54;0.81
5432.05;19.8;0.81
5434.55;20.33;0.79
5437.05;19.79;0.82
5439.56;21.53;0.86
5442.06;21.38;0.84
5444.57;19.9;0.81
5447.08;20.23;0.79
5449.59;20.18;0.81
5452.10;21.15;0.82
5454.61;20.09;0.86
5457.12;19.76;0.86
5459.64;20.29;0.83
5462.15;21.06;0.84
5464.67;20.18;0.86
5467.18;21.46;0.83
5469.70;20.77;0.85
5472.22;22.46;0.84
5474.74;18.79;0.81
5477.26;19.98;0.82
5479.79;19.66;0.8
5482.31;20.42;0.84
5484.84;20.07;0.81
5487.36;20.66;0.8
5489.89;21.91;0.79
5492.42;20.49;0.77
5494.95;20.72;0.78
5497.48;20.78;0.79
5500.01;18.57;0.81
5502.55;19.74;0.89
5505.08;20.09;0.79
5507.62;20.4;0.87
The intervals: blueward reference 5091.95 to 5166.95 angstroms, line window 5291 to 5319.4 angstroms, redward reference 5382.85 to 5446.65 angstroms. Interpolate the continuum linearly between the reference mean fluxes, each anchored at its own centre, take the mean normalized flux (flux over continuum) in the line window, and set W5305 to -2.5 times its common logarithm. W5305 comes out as -0.08 mag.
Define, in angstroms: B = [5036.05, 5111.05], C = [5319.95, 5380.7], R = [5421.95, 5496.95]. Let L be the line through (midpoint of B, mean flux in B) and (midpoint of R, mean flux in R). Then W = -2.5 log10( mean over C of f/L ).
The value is -0.03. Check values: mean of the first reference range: 18.4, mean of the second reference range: 20.6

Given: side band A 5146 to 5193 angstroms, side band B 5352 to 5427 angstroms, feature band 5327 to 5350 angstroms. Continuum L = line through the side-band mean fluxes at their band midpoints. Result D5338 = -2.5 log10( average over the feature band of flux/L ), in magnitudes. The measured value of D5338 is -0.041 mag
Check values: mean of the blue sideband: 16.6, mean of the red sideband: 20.6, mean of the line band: 20.4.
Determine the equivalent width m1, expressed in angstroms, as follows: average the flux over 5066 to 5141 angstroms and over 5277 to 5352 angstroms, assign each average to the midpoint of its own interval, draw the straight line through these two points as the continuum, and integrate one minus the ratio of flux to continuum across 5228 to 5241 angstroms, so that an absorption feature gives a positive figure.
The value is 0.10 angstroms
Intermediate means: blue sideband 18.3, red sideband 20.6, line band 19.6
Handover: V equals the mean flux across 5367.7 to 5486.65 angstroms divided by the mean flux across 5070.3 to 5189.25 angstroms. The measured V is 1.2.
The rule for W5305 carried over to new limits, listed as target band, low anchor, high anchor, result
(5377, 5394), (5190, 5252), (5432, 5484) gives -0.04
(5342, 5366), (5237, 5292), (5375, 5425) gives -0.07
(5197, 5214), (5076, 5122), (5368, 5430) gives 0.06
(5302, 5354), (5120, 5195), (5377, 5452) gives -0.08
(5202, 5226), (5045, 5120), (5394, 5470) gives 0.05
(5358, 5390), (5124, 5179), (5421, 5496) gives -0.07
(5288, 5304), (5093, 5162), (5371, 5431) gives -0.03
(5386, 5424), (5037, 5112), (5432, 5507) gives 0.00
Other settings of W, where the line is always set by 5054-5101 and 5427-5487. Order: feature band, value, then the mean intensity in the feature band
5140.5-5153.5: 0.091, 17.5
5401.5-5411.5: 0.080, 18.8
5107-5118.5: 0.031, 18.4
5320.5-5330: 0.044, 19.1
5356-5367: -0.073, 21.4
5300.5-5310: -0.078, 21.2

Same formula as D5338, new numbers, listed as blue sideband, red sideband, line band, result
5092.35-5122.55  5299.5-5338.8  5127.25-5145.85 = 0.032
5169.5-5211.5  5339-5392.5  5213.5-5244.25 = -0.079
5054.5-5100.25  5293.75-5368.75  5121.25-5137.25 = 0.058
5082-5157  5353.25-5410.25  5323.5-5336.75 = 0.029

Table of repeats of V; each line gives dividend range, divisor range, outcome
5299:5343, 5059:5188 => 1.15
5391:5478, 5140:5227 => 1.17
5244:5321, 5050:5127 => 1.08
